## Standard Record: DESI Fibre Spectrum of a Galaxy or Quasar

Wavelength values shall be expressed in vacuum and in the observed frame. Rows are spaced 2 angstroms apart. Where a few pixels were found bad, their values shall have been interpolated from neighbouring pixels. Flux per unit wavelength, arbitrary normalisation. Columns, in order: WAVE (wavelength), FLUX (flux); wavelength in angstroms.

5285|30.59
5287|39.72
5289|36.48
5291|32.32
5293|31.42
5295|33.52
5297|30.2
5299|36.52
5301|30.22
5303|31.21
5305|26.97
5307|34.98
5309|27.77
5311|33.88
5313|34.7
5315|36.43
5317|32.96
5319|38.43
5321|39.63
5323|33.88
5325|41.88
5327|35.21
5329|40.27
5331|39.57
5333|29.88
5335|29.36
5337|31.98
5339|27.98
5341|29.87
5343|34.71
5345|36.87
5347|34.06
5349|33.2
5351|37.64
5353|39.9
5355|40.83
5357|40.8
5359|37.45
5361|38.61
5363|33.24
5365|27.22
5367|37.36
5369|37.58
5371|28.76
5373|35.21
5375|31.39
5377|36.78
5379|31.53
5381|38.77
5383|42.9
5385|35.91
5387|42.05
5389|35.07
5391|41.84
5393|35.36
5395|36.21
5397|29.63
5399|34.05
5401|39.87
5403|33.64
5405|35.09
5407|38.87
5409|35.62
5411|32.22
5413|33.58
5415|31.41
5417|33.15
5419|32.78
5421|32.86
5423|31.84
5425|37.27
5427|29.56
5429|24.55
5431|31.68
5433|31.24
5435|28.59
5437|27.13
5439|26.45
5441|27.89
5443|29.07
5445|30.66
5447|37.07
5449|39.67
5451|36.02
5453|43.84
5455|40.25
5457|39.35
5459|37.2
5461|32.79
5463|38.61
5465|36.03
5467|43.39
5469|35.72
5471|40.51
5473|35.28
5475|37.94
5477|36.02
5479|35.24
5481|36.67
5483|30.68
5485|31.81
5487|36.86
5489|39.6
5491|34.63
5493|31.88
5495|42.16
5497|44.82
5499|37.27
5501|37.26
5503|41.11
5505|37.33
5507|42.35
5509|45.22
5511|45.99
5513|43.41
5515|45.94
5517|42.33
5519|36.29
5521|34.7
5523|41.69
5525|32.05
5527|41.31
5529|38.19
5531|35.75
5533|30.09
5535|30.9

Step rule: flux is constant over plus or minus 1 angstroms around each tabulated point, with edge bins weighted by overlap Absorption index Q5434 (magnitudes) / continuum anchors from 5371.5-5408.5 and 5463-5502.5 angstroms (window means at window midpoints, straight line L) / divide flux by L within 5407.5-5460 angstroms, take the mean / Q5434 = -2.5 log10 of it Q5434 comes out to 0.109 mag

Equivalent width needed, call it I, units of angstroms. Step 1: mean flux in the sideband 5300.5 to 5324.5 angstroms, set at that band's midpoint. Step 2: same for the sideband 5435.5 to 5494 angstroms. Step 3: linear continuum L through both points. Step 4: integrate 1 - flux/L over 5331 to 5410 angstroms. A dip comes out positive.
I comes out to -2.4 angstroms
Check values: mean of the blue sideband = 33.7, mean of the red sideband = 35.4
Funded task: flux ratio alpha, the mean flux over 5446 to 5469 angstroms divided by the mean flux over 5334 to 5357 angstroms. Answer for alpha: 1.1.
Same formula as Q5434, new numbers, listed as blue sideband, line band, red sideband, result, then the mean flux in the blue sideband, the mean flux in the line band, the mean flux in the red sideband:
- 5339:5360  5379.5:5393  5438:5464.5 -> -0.09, 36.1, 38.8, 35.3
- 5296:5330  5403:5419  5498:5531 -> 0.09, 34.4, 34.1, 40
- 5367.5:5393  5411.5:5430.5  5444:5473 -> 0.17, 36.5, 31.9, 37.8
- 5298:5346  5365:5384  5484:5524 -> 0.01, 34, 35.1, 39.6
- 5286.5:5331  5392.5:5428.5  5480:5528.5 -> 0.09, 34.5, 33.9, 38.9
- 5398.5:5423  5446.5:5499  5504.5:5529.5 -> 0.01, 34.3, 37.5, 40.6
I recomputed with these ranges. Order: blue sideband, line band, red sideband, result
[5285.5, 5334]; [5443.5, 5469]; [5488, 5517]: 1.01 angstroms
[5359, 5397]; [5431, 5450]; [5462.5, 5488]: 2.79 angstroms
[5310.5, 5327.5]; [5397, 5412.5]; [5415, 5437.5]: -1.46 angstroms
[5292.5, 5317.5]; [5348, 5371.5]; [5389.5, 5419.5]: -1.69 angstroms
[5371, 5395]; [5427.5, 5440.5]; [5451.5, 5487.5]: 3.03 angstroms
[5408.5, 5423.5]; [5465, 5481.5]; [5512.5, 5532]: -0.61 angstroms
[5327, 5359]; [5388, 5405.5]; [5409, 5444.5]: -1.77 angstroms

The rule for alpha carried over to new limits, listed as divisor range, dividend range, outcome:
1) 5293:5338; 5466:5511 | 1.12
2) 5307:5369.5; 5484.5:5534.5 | 1.10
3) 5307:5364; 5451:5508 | 1.07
